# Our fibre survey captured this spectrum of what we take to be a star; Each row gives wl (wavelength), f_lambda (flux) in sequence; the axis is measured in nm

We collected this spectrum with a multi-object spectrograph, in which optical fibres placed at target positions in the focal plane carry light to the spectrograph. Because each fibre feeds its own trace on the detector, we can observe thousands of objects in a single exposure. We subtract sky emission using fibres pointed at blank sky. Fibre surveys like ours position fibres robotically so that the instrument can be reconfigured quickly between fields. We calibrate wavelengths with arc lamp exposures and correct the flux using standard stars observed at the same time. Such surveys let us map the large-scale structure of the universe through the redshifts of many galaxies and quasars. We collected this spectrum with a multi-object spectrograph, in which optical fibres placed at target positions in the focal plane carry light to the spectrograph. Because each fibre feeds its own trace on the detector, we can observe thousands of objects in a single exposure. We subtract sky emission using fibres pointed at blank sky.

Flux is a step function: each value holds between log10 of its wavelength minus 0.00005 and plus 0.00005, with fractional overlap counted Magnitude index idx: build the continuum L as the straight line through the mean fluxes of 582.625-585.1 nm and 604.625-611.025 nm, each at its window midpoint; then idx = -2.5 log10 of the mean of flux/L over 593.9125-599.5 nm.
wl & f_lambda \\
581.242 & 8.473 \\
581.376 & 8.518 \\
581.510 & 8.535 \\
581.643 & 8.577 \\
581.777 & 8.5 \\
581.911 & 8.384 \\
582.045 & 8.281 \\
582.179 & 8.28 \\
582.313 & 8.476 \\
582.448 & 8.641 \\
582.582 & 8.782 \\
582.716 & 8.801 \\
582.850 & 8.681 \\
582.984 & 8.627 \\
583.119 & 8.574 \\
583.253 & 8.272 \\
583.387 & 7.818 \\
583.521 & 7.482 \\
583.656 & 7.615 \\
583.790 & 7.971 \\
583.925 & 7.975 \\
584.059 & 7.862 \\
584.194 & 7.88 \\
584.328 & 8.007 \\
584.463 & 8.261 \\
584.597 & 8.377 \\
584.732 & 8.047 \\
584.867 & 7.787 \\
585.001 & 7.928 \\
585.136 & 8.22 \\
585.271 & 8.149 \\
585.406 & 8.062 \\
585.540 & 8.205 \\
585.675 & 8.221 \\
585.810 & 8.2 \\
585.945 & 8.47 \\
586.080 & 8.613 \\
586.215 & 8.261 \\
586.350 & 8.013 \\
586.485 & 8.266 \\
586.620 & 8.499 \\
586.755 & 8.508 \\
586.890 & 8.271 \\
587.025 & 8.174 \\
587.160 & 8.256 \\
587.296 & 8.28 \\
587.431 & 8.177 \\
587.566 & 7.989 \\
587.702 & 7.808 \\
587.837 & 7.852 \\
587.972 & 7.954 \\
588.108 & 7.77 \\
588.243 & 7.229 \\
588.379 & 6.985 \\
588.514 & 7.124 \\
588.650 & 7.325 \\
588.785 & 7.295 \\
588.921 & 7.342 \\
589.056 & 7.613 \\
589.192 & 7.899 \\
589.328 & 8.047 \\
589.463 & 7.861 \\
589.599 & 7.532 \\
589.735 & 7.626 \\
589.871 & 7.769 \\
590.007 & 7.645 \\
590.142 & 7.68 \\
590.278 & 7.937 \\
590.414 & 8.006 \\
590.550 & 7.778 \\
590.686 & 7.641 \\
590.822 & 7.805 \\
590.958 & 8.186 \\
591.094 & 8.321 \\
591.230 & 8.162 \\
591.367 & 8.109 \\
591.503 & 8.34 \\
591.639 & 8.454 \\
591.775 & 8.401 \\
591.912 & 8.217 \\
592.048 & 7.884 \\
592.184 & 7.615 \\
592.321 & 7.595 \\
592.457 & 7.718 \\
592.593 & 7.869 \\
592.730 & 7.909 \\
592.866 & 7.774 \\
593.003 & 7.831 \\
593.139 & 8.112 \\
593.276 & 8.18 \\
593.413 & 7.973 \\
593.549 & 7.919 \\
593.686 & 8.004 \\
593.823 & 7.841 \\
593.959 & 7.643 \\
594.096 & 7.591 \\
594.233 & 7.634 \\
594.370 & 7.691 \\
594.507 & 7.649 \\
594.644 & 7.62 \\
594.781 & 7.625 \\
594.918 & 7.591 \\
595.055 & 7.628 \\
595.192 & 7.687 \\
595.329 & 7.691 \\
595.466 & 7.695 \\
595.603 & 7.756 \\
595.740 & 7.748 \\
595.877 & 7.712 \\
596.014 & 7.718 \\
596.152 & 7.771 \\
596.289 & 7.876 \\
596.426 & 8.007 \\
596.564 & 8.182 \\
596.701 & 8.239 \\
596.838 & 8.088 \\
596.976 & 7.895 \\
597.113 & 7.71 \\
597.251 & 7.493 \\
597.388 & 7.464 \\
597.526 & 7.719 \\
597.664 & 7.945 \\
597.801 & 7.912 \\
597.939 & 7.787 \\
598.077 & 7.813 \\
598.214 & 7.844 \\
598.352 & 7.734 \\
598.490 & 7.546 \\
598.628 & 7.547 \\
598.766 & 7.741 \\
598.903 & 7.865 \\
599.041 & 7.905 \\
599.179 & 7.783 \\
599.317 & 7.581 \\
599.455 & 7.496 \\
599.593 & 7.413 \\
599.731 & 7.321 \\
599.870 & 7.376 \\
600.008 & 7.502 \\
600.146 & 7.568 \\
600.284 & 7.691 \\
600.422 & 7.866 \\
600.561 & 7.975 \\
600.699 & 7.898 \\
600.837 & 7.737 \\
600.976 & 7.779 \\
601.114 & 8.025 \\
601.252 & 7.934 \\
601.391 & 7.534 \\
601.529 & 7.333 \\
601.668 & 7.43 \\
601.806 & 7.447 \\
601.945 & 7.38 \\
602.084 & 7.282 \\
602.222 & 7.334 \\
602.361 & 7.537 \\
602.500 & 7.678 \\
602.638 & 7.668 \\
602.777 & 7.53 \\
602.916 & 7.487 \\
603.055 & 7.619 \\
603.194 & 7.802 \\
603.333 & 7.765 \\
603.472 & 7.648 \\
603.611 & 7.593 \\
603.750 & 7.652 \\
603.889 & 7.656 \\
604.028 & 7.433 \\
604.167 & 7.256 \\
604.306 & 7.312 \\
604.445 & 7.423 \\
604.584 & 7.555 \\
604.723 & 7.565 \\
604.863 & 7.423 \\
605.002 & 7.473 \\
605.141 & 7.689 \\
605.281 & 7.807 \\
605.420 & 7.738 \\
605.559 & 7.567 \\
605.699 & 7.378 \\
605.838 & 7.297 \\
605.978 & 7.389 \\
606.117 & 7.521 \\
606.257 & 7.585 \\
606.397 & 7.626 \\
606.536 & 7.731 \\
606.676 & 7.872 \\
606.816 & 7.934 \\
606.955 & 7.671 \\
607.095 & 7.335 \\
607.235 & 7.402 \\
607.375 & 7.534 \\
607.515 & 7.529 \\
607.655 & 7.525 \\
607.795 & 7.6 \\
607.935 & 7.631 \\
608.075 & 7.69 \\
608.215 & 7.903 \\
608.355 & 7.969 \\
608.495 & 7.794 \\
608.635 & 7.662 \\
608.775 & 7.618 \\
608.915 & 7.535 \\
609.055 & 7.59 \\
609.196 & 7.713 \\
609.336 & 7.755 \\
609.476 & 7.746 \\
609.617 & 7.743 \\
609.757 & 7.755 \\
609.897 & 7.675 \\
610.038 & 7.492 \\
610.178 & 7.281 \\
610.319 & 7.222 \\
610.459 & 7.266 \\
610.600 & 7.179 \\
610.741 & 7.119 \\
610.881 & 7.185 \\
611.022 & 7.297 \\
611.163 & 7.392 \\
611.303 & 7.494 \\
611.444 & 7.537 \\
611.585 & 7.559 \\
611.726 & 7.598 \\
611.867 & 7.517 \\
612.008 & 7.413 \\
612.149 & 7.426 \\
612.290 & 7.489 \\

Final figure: 0.010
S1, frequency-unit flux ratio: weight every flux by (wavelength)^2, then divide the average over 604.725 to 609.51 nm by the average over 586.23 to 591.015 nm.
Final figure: 1.03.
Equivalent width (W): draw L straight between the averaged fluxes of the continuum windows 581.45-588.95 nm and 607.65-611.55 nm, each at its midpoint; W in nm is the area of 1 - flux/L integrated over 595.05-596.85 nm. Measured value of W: 0.004 nm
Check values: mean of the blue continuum 8.11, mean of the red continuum 7.55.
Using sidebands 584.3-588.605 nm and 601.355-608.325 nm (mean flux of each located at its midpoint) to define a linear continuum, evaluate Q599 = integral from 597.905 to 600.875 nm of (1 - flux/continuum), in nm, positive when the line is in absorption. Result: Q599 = 0.01 nm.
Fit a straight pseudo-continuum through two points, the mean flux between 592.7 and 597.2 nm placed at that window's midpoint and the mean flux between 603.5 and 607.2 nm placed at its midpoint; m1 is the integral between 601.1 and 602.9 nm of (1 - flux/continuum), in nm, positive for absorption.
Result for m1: 0.03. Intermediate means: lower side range 7.82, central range 7.53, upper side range 7.56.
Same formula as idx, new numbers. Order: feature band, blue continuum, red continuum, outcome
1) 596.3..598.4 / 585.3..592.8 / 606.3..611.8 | -0.010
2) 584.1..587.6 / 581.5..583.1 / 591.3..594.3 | 0.019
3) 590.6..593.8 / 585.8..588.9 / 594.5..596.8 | -0.019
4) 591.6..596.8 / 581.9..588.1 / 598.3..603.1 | 0.002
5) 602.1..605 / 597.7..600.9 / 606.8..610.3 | 0.018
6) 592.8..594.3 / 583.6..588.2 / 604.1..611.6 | 0.007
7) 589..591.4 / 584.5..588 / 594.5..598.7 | 0.022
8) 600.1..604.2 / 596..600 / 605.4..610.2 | 0.010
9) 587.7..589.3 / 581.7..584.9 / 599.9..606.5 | 0.075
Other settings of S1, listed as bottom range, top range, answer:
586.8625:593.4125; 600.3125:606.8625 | 1.01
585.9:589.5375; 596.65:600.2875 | 1.01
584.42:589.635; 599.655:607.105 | 1.01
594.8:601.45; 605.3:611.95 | 1.01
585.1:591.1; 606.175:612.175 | 1.02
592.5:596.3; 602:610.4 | 1.02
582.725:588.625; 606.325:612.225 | 1.01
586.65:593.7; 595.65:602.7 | 1.01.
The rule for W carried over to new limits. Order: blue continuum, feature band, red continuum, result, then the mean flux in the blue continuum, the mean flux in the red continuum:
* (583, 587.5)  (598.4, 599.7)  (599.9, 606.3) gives 0.01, 8.15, 7.58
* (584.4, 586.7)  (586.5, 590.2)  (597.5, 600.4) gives 0.14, 8.21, 7.67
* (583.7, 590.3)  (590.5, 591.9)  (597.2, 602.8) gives -0.05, 7.94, 7.65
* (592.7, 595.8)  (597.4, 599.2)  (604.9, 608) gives -0.01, 7.77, 7.58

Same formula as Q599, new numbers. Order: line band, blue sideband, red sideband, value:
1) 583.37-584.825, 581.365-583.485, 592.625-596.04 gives 0.076 nm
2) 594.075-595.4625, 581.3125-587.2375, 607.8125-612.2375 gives 0.056 nm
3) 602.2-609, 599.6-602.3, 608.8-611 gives -0.051 nm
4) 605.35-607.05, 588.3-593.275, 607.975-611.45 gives -0.002 nm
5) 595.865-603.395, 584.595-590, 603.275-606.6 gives -0.030 nm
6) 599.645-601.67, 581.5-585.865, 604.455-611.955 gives 0.024 nm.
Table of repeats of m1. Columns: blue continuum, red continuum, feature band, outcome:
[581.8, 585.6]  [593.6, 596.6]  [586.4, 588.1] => -0.02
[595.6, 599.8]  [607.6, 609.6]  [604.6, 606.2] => 0.04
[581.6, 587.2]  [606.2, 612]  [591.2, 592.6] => 0.00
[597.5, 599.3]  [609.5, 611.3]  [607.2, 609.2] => -0.05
